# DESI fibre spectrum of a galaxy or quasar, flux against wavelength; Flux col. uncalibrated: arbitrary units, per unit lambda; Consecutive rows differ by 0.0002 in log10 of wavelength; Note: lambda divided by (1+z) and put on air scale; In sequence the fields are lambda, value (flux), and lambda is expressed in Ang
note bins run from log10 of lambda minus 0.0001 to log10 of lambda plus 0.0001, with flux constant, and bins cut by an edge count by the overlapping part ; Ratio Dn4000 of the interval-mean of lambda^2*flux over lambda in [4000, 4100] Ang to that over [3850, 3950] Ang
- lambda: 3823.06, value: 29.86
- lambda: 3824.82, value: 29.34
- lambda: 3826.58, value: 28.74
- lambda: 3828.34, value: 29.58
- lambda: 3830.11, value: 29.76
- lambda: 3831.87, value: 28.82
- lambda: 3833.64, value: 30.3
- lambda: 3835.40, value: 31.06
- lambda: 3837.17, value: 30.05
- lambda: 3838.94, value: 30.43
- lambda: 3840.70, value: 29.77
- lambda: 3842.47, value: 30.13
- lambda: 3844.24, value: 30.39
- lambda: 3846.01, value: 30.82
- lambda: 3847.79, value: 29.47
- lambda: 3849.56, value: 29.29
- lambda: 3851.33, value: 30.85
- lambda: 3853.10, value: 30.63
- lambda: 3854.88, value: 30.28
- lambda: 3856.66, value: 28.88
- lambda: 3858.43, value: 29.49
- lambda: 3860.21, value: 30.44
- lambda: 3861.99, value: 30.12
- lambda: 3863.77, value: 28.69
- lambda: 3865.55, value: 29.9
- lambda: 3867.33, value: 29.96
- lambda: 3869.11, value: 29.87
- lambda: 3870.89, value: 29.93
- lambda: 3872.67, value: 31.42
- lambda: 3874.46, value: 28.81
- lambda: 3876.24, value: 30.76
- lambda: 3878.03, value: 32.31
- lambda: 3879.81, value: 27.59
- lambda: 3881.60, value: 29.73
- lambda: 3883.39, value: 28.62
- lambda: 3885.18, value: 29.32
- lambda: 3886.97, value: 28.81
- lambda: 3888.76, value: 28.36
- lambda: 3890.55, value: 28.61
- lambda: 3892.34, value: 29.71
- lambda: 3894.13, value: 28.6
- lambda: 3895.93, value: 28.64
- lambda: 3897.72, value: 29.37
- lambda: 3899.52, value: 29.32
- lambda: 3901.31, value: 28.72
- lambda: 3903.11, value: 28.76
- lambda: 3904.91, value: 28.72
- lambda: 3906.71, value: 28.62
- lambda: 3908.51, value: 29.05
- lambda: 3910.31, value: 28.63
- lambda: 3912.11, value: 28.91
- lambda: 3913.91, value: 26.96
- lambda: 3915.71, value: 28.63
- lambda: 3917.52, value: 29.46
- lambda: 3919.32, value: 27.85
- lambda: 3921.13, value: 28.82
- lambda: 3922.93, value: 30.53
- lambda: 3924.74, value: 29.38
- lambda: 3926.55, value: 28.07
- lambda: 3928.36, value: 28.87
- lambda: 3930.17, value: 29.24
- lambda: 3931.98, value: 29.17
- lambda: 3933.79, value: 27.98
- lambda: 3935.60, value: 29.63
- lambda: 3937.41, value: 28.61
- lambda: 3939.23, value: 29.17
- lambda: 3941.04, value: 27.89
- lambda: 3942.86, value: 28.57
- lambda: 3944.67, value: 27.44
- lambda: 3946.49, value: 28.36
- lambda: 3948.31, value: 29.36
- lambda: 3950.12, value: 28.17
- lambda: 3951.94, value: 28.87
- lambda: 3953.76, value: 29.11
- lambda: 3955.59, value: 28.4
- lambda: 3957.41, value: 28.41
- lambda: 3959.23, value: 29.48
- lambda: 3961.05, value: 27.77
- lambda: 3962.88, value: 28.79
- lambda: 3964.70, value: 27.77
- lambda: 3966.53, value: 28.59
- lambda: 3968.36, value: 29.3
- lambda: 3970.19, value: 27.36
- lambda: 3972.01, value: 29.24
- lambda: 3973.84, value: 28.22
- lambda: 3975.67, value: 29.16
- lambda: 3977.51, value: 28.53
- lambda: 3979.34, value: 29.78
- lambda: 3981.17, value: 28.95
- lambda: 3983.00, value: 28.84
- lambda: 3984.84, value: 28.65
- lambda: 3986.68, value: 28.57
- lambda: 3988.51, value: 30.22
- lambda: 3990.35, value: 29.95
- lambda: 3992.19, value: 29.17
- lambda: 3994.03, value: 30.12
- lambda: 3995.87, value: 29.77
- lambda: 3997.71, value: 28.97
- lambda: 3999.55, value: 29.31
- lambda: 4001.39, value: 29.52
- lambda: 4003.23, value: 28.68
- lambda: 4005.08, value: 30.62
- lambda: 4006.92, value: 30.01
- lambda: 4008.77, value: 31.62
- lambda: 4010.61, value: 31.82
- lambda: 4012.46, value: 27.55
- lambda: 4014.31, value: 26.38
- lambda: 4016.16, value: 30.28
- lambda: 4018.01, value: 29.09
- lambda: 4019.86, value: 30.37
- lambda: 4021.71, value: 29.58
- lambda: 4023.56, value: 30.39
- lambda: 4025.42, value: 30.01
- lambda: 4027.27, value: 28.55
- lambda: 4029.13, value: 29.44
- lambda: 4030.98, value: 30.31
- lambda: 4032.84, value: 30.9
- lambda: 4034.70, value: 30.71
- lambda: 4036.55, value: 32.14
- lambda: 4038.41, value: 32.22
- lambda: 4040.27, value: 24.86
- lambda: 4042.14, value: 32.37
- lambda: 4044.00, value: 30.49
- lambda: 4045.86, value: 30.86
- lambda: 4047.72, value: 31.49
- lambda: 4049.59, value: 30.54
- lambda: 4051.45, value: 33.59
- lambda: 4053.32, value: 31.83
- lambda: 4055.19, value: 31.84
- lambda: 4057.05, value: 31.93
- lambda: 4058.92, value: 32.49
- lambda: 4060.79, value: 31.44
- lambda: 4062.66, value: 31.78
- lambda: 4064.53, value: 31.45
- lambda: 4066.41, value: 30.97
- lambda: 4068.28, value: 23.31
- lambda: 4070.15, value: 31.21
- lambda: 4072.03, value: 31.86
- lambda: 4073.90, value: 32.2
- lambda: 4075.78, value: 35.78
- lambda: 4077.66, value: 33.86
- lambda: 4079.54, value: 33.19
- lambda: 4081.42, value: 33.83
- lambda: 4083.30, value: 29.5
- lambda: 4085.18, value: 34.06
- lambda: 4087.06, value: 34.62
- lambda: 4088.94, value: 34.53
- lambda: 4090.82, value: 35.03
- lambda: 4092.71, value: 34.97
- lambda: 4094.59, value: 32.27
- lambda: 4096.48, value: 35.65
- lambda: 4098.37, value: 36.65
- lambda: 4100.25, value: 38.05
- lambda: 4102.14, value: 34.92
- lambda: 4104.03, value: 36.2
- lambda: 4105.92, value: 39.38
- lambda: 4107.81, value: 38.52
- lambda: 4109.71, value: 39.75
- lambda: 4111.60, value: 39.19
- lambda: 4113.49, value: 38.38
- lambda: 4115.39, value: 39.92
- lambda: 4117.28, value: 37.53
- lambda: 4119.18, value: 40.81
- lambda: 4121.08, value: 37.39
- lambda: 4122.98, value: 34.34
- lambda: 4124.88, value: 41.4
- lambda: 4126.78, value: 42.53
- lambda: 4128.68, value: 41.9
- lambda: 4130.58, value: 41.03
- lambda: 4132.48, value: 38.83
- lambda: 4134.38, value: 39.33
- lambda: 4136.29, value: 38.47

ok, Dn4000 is 1.2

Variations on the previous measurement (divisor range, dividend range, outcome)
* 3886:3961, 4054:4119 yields 1.30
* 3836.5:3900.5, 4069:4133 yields 1.38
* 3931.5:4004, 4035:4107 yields 1.19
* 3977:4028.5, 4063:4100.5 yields 1.17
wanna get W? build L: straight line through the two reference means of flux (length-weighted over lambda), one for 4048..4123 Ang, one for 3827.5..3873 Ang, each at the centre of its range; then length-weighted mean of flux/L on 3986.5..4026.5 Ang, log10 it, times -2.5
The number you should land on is 0.11 mag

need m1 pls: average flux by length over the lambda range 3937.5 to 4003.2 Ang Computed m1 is 28.8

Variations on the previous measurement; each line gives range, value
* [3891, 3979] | 28.7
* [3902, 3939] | 28.8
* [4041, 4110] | 33.2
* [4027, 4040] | 30.4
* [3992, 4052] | 30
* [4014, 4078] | 30.8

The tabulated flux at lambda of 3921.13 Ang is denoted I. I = 28.82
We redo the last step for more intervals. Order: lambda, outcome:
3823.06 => 29.86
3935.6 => 29.63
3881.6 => 29.73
